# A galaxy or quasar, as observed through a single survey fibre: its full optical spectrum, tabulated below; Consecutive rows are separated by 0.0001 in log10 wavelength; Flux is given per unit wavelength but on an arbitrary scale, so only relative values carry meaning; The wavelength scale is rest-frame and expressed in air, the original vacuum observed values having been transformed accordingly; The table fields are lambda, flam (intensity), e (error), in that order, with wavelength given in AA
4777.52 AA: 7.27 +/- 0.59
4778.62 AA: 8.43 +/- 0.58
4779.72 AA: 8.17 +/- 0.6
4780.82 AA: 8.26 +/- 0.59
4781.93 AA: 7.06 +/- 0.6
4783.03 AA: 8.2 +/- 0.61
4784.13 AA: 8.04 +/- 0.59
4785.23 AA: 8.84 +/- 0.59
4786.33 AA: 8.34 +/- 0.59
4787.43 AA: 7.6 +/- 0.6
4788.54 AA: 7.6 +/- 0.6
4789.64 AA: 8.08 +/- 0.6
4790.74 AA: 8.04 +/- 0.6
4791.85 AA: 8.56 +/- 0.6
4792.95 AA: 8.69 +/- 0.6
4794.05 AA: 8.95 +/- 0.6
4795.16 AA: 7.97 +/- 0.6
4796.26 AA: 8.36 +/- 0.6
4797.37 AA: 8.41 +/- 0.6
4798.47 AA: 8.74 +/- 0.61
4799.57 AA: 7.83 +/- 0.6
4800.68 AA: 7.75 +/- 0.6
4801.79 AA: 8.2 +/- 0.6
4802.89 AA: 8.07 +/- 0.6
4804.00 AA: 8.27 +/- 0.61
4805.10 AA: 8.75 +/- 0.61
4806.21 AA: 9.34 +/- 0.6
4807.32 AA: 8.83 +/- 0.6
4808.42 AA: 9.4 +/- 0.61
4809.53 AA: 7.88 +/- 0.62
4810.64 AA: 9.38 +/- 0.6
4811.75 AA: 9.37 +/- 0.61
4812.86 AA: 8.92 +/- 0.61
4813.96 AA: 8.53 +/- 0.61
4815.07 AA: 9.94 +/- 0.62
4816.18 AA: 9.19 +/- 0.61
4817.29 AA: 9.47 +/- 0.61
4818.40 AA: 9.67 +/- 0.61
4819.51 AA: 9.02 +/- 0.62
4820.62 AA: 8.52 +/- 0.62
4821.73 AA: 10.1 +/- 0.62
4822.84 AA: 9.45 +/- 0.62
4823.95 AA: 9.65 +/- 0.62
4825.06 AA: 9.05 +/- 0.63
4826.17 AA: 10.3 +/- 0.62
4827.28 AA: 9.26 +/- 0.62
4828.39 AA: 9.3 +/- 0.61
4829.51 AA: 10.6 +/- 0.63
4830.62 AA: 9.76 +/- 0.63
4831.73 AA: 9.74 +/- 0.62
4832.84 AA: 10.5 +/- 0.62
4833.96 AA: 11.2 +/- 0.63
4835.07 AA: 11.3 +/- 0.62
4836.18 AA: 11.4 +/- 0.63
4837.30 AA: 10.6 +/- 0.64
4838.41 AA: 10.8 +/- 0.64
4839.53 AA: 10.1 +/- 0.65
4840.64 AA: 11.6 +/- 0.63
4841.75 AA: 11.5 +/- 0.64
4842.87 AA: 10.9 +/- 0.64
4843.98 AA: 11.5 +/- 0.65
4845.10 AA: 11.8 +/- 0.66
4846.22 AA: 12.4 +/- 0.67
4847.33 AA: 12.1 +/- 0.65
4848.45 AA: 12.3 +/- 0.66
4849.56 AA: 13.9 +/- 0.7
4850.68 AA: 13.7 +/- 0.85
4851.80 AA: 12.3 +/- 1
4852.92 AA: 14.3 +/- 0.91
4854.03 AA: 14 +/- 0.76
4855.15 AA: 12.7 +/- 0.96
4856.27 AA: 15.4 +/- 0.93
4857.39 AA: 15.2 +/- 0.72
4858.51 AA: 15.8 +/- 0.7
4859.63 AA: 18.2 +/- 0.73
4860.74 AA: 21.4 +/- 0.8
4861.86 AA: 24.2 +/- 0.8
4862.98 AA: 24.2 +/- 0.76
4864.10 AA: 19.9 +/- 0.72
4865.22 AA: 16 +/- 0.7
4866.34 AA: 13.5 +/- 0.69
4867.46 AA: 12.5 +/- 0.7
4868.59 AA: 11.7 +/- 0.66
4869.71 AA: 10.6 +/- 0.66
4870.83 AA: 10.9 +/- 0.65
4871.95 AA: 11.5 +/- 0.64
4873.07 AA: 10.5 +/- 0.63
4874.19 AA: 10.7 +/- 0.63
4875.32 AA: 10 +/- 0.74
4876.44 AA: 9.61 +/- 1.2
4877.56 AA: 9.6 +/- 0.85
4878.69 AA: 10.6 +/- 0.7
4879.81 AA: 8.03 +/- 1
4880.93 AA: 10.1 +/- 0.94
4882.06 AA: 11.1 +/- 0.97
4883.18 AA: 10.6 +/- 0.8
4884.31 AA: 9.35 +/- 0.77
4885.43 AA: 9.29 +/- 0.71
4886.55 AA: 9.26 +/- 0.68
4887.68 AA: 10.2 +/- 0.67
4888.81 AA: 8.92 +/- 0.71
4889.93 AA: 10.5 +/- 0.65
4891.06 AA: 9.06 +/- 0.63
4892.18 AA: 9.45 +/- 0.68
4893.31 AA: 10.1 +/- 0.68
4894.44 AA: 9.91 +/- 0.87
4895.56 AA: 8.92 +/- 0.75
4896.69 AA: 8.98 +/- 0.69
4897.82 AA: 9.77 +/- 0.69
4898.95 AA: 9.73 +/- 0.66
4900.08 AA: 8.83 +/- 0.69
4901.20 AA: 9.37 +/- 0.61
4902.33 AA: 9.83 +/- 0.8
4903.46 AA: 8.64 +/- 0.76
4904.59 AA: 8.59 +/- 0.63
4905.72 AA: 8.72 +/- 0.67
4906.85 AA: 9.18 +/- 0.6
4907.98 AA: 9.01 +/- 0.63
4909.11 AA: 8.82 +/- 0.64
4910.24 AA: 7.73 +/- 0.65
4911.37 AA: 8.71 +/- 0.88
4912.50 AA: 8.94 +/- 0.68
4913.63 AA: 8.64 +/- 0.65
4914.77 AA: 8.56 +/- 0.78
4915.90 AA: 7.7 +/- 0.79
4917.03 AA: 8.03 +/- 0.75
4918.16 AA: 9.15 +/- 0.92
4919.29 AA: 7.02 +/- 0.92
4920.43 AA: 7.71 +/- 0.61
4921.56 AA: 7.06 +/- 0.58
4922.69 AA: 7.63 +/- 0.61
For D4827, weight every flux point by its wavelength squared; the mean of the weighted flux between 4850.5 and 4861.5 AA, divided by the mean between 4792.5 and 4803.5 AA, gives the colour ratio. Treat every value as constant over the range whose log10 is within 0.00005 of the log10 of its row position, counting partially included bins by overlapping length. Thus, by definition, 1.92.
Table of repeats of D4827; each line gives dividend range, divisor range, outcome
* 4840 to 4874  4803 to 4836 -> 1.52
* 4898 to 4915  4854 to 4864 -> 0.50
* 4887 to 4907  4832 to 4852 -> 0.82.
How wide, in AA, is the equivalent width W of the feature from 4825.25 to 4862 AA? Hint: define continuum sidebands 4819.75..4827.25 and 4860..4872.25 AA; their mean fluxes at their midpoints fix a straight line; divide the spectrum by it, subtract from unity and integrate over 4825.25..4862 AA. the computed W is 0.5 AA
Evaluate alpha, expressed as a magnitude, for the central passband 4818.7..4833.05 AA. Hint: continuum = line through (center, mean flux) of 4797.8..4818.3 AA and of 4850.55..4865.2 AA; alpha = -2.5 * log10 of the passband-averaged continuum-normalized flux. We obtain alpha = 0.22 mag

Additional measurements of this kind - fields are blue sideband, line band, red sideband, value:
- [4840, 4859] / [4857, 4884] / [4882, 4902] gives -0.18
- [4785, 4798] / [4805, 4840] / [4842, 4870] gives 0.18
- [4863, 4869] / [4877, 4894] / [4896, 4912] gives 0.24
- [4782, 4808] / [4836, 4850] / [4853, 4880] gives 0.06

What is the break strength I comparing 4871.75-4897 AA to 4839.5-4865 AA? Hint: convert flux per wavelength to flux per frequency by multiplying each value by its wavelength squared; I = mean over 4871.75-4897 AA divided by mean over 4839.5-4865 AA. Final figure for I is 0.7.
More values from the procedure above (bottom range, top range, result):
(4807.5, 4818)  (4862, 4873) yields 1.65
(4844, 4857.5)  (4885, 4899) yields 0.73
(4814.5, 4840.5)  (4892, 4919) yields 0.93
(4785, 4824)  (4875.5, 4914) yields 1.12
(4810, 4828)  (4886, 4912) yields 1.02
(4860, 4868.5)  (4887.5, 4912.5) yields 0.51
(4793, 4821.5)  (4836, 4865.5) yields 1.67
